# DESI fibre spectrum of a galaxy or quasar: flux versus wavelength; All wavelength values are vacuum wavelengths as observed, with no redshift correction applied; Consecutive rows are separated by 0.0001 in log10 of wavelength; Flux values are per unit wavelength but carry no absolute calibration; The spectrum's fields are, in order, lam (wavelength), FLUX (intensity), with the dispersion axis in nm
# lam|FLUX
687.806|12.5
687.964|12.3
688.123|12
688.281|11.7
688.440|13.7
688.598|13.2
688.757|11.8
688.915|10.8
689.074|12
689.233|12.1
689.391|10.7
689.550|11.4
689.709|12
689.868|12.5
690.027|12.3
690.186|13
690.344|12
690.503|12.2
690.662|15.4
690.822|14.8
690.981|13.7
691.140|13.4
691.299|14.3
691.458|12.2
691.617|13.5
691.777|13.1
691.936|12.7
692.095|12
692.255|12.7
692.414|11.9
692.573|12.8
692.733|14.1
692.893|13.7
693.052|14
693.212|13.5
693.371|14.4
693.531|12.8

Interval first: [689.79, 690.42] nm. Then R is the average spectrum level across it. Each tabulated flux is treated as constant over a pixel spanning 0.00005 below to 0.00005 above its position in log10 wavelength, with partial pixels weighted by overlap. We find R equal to 12.5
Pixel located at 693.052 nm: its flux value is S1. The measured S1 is 14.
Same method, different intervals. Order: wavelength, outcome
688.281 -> 11.7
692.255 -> 12.7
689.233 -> 12.1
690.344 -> 12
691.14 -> 13.4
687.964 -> 12.3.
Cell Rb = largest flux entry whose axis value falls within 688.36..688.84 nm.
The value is 13.7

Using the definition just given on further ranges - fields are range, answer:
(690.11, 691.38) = 15.4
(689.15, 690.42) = 13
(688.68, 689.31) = 12.1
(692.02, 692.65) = 12.8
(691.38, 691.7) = 13.5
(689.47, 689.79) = 12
